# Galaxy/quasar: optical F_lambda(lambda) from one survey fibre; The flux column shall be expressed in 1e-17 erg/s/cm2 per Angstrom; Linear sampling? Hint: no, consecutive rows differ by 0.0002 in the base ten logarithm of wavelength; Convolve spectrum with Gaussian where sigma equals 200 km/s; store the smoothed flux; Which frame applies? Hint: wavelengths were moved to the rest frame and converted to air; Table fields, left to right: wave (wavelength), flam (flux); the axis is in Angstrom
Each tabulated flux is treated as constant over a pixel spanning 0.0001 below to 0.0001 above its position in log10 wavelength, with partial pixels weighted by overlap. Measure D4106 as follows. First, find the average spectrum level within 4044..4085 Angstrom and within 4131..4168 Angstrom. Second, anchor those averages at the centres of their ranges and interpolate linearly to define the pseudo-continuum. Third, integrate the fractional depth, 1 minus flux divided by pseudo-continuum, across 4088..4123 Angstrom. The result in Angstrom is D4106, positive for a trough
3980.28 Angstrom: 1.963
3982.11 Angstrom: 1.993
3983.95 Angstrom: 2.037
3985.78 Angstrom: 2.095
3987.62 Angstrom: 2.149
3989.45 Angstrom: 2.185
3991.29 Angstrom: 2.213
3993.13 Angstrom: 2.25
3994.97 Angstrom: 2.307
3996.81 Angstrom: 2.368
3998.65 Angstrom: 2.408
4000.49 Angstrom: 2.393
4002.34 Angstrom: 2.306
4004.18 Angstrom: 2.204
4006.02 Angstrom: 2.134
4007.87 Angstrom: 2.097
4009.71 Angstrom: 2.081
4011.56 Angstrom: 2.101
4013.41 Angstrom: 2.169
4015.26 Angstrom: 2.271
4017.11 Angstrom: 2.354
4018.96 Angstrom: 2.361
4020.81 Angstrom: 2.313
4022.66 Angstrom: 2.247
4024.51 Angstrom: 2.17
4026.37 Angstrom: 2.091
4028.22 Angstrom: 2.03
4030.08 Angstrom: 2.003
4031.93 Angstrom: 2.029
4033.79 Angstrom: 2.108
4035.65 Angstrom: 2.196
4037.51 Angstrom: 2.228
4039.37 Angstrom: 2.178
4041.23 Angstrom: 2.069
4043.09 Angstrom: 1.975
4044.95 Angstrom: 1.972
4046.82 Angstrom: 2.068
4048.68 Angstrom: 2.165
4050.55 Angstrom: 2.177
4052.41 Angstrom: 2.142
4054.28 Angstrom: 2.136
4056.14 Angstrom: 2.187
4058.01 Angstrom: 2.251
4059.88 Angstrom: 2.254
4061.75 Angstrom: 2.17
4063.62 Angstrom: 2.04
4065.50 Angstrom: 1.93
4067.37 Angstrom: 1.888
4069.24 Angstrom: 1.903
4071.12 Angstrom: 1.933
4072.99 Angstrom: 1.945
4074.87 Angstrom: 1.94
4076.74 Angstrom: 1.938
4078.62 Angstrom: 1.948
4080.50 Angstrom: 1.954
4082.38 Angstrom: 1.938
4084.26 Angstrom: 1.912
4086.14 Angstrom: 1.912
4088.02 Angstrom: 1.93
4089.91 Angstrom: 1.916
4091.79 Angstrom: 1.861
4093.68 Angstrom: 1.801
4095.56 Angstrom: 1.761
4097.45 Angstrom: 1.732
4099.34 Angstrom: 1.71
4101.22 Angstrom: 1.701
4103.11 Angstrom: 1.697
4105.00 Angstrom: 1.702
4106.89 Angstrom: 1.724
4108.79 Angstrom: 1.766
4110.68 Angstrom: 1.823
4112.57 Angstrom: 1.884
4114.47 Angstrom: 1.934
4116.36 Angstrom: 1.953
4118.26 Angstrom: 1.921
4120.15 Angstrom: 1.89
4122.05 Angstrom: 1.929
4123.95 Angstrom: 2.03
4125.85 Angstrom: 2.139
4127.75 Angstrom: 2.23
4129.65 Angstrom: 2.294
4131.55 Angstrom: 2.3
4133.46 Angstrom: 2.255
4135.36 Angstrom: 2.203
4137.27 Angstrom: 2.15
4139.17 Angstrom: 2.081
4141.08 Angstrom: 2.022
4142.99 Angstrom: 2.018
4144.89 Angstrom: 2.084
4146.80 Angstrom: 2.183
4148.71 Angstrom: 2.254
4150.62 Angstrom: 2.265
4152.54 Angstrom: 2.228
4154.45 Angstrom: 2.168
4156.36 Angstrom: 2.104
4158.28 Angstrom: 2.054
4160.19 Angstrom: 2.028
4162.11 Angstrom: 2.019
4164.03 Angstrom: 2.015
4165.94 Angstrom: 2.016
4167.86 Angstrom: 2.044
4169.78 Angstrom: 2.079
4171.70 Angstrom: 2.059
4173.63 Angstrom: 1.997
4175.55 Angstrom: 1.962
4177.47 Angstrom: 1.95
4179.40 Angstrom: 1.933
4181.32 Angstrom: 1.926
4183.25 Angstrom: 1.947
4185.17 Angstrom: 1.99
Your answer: 4.4 Angstrom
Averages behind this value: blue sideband 2.04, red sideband 2.12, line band 1.82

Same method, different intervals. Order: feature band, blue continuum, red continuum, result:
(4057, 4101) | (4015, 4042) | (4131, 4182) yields 4.3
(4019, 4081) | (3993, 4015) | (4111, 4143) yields 2.6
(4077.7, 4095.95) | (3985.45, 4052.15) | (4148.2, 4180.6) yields 2.0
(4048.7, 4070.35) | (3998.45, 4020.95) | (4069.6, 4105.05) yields -1.1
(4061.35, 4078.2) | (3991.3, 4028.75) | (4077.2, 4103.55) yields -0.1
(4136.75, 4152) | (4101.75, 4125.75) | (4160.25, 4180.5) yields -1.5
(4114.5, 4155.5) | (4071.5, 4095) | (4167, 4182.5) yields -3.4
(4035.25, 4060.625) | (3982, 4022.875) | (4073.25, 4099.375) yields -1.3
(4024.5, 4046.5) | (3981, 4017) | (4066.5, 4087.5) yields -0.1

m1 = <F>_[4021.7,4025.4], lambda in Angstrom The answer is 2.21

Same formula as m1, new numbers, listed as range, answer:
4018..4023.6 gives 2.31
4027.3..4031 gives 2.01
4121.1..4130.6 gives 2.12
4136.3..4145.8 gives 2.07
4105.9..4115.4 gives 1.82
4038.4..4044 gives 2.08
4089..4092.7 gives 1.89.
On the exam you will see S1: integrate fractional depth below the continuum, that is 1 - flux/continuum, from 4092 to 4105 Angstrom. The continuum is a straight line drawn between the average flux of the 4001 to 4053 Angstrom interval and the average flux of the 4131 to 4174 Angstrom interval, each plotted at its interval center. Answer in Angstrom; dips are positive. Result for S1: 2.4 Angstrom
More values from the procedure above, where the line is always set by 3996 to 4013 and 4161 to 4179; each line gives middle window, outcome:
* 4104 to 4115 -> 1.5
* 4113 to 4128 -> 0.6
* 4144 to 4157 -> -0.9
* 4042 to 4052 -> 0.5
